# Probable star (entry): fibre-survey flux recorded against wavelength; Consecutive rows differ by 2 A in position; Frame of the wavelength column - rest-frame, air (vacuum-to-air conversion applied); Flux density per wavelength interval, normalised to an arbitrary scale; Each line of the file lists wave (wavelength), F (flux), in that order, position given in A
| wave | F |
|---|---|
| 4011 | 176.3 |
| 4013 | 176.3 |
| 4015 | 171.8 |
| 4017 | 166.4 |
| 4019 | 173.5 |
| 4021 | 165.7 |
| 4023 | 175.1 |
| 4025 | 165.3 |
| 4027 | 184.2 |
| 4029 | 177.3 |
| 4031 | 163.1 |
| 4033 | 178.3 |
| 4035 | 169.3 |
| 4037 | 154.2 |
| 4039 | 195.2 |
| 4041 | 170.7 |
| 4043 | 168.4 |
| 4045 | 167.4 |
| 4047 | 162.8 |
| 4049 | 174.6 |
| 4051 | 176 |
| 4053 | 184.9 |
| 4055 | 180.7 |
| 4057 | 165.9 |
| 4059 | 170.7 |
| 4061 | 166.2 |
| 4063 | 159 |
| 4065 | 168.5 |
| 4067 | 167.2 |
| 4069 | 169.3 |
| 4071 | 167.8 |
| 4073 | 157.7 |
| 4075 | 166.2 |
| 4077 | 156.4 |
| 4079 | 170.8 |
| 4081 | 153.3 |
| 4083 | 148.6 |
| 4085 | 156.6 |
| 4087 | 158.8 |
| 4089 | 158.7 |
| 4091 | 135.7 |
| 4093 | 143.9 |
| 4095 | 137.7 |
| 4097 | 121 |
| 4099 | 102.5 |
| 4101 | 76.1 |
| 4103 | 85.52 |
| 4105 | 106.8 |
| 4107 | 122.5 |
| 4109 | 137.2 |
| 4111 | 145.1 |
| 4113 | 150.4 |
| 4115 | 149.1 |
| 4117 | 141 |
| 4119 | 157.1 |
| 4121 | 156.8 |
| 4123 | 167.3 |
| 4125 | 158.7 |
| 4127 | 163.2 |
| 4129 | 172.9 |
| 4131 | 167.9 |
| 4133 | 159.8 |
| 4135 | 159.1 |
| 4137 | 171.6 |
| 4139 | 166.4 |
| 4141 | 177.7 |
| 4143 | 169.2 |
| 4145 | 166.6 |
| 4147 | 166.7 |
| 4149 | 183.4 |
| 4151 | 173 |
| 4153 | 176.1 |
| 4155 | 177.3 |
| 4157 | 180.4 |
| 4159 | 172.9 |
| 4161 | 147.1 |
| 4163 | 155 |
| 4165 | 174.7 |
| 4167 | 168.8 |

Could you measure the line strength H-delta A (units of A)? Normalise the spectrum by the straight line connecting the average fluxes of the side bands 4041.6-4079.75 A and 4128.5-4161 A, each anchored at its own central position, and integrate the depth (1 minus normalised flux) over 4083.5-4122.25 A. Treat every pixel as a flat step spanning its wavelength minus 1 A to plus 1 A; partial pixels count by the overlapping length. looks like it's 8.1 A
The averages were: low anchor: 168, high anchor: 171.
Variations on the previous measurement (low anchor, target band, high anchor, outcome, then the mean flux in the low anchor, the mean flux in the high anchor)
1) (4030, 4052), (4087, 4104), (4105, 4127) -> 3.49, 171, 147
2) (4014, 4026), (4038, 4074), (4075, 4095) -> -2.24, 170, 153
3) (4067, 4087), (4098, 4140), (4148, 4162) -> 6.01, 161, 173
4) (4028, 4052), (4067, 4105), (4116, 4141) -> 5.61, 171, 162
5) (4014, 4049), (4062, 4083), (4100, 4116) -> -2.66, 171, 122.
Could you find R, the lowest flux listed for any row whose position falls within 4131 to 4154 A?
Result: 159.1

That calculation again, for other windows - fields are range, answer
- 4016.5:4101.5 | 76.1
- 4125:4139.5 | 158.7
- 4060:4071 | 159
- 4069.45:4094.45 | 135.7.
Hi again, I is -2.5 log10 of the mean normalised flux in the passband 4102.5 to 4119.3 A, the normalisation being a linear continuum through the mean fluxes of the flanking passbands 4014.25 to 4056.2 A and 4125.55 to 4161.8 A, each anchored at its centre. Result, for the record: 0.27 mag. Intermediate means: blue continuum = 173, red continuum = 170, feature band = 133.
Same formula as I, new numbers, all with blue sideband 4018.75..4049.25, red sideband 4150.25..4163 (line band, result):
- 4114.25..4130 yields 0.08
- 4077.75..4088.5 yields 0.09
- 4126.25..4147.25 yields 0.02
